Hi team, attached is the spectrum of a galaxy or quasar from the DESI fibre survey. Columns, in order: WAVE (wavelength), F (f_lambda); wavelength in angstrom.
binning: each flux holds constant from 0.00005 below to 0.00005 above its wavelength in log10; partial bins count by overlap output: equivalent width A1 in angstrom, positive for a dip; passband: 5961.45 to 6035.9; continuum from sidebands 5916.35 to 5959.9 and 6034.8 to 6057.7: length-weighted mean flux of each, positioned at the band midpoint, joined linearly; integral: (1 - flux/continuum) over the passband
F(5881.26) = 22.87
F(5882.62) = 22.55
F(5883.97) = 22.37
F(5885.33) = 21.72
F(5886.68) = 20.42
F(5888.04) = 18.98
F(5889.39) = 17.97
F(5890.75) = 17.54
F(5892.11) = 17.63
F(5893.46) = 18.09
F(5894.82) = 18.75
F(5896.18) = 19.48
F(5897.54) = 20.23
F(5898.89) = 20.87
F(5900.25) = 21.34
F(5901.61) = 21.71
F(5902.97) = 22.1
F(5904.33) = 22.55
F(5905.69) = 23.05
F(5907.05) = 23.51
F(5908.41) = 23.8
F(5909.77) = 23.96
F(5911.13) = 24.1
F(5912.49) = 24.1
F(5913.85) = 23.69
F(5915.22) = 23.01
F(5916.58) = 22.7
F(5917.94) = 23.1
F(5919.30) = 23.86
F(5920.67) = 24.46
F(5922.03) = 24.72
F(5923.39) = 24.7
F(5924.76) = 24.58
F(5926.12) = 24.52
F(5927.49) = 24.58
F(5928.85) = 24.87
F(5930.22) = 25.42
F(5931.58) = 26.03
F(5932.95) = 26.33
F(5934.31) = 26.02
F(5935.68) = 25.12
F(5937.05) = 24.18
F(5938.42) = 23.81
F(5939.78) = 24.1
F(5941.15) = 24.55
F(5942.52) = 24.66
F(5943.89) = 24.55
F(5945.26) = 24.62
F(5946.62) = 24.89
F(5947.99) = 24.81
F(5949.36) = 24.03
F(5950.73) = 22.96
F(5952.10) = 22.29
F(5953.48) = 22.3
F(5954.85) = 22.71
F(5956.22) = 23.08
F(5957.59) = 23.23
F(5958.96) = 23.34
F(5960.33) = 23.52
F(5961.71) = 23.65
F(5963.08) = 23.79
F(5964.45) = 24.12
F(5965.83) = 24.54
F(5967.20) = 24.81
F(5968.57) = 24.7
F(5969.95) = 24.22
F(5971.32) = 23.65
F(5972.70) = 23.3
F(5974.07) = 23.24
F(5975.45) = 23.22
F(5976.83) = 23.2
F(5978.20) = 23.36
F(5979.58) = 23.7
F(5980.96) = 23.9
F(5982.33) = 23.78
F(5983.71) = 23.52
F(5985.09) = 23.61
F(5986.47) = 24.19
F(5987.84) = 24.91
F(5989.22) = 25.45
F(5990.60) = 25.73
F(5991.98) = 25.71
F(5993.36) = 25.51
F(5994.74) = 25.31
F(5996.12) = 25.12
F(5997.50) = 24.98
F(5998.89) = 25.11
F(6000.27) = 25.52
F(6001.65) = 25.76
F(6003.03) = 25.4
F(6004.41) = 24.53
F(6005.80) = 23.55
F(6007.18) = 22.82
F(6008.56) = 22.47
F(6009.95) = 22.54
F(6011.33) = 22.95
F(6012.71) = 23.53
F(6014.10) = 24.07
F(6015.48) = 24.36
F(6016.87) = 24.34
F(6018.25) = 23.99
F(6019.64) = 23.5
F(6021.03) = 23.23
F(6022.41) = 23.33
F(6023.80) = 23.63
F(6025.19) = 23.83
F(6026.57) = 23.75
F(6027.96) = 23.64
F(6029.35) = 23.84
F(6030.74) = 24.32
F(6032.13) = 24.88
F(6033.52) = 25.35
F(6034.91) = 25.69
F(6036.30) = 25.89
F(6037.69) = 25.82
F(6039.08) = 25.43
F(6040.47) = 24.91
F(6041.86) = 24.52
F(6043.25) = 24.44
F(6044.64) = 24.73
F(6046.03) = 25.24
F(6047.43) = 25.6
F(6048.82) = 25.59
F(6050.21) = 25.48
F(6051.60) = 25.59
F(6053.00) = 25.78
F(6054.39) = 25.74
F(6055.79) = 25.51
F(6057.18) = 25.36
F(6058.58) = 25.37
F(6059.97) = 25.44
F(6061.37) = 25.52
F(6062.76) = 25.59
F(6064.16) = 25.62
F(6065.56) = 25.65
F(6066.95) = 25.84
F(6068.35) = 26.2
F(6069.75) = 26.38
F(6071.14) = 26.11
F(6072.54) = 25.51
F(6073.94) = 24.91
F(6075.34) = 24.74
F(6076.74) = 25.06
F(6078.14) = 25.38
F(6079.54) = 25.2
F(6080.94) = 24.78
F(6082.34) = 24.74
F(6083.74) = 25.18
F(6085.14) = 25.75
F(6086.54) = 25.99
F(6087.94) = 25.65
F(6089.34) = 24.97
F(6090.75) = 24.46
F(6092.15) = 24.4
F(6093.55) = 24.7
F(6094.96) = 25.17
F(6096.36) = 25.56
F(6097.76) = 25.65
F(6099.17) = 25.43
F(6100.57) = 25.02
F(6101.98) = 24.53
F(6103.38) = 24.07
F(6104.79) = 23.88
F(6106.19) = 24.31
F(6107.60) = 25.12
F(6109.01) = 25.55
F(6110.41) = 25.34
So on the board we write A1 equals 2.1 angstrom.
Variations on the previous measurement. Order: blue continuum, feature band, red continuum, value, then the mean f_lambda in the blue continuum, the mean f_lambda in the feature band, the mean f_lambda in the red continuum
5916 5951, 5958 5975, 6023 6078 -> 0.6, 24.6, 23.9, 25.2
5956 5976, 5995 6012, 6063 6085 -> 0.1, 23.8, 24.3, 25.4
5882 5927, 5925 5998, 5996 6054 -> -3.4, 22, 24.3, 24.5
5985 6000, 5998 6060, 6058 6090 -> 1.7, 25.1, 24.6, 25.5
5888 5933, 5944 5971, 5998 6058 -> -0.5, 22.5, 23.8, 24.5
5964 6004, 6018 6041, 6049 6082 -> 0.6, 24.5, 24.4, 25.5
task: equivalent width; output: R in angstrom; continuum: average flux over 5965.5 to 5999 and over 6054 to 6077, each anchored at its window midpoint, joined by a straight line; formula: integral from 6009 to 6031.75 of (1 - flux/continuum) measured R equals 1.1 angstrom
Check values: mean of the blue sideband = 24.3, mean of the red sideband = 25.6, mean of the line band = 23.7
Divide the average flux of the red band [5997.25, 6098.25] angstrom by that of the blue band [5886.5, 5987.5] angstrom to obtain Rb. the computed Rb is 1.07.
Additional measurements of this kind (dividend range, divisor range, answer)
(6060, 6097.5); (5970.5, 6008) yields 1.04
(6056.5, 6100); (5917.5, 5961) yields 1.05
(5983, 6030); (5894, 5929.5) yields 1.05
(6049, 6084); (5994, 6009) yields 1.03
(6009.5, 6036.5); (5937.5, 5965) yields 1.01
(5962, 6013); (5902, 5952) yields 1.00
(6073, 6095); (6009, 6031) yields 1.06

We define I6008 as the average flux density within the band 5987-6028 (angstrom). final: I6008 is 24.3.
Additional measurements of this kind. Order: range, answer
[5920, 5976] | 24.2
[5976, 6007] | 24.6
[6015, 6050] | 24.6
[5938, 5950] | 24.5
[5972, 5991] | 23.9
